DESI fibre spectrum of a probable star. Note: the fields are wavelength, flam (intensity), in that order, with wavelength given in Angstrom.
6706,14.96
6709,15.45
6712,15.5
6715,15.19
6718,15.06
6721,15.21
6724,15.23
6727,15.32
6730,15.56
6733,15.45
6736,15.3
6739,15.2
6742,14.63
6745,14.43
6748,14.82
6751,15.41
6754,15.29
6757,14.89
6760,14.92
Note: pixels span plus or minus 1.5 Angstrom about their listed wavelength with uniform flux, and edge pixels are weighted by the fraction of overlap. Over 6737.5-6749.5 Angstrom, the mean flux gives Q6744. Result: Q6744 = 14.8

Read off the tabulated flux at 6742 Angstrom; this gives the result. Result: 14.63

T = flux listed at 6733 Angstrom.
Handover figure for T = 15.45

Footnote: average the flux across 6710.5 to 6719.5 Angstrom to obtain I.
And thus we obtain 15.2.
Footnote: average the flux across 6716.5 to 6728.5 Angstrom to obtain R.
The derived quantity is 15.2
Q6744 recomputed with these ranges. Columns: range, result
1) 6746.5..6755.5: 15.2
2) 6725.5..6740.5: 15.4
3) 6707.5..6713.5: 15.5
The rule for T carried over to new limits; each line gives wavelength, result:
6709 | 15.45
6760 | 14.92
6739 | 15.2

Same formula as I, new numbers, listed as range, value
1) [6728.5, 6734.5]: 15.5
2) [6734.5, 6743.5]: 15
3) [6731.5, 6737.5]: 15.4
